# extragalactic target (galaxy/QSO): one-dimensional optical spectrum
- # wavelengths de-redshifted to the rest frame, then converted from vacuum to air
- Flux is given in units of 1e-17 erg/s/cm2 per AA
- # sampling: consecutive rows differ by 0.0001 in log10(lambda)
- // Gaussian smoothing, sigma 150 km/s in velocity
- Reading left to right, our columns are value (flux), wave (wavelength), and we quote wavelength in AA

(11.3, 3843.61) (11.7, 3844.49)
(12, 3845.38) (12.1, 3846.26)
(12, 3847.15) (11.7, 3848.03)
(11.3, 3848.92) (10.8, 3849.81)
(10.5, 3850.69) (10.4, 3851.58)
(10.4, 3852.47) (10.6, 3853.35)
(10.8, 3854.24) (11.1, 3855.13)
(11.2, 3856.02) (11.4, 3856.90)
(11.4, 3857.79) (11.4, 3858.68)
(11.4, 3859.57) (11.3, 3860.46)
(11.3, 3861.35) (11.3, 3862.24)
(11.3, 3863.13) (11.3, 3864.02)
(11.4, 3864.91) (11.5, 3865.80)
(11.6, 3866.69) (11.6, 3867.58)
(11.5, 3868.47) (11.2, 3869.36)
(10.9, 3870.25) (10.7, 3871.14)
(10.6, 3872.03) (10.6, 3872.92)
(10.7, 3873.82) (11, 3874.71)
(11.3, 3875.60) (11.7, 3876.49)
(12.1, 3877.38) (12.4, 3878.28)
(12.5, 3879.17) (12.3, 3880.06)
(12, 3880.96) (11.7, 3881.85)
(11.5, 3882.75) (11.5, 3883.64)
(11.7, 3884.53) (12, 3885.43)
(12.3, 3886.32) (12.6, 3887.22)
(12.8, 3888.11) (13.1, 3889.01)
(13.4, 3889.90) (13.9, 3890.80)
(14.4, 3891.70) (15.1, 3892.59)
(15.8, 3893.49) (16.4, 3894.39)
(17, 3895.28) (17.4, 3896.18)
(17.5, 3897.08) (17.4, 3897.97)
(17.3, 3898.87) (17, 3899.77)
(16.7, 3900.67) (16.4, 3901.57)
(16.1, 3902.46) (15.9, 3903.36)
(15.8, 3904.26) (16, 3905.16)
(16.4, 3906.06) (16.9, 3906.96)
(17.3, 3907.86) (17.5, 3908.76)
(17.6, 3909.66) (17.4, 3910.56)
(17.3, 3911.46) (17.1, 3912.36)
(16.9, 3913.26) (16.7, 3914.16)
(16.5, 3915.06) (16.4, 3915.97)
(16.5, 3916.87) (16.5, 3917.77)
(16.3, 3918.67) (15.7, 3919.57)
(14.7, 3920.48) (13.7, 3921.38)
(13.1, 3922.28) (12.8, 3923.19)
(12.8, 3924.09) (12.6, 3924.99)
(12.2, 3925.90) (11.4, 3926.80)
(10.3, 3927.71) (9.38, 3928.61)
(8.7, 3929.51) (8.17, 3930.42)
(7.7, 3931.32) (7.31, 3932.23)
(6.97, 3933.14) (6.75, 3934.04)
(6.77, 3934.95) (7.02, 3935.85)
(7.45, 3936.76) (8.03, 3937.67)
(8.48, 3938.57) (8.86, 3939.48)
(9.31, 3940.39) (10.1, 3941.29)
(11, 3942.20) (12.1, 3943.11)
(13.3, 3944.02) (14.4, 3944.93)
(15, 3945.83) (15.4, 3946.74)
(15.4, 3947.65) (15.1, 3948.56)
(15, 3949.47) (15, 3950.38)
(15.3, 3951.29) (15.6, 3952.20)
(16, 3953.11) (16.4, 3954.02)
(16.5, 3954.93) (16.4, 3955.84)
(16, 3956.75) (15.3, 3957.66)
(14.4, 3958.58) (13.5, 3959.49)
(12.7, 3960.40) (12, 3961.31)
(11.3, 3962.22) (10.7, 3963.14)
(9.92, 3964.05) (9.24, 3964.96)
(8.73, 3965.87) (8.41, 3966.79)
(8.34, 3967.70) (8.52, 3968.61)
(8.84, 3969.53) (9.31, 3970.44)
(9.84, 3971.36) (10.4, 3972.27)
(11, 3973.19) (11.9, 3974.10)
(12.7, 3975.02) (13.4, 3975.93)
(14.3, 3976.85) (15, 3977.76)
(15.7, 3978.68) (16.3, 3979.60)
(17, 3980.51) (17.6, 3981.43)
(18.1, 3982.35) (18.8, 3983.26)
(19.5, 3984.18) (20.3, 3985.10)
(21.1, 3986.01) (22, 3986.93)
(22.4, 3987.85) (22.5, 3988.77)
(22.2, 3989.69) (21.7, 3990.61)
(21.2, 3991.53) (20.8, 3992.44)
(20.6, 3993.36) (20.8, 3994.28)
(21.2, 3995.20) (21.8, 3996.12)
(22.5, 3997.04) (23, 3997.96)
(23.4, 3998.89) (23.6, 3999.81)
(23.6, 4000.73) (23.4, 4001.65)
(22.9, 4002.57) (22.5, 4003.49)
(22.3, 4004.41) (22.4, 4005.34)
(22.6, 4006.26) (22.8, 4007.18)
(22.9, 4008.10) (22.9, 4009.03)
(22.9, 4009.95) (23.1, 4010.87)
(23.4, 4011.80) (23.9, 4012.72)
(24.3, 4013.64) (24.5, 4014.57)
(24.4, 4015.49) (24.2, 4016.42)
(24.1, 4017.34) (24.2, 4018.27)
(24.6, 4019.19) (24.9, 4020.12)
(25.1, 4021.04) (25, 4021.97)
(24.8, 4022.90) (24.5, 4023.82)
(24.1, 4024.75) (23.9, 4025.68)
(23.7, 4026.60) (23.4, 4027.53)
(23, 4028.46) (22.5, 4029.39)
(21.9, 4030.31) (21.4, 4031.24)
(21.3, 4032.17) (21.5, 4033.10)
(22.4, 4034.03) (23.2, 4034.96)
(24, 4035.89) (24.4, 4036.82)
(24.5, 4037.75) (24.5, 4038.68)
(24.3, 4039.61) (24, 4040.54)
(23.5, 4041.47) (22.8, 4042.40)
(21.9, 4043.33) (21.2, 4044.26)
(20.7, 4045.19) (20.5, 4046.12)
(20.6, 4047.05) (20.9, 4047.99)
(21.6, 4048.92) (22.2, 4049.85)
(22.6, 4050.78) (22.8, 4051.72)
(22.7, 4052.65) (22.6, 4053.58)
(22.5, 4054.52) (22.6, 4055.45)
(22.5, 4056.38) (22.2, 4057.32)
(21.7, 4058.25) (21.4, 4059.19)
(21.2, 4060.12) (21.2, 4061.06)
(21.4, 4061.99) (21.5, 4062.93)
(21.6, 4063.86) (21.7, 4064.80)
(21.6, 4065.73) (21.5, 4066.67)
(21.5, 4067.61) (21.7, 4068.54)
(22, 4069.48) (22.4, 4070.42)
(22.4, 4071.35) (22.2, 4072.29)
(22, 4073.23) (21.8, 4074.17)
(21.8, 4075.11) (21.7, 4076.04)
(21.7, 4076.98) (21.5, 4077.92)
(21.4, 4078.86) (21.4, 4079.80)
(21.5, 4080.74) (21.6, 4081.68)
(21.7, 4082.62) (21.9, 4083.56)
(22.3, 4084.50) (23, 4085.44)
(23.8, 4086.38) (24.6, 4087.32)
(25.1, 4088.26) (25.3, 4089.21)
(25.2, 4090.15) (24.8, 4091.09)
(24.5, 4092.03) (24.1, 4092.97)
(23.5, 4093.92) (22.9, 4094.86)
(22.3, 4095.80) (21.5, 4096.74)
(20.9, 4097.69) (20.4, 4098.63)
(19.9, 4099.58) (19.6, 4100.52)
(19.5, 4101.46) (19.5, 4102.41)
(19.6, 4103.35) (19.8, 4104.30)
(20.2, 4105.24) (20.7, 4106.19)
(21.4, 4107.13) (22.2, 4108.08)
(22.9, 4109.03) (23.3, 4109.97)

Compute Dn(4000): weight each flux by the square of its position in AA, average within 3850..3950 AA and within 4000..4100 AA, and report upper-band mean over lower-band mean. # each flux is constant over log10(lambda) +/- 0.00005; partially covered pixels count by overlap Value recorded 1.9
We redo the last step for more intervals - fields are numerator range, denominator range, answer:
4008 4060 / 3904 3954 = 1.84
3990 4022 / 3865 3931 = 1.75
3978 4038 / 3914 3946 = 2.03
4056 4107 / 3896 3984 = 1.75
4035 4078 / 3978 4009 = 1.08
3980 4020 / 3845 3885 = 2.10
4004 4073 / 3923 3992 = 1.79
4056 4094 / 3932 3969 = 2.01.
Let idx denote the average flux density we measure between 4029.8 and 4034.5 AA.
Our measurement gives 21.7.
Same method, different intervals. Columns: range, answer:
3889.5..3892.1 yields 13.9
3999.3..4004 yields 23.2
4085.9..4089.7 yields 24.7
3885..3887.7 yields 12.3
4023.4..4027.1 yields 24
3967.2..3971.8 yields 8.96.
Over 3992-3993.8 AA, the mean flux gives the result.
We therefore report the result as 20.7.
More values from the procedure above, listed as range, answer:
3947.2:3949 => 15.2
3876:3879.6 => 12.2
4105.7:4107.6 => 21.1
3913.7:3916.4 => 16.5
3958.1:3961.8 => 13.1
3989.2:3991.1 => 21.9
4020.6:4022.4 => 25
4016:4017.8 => 24.2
